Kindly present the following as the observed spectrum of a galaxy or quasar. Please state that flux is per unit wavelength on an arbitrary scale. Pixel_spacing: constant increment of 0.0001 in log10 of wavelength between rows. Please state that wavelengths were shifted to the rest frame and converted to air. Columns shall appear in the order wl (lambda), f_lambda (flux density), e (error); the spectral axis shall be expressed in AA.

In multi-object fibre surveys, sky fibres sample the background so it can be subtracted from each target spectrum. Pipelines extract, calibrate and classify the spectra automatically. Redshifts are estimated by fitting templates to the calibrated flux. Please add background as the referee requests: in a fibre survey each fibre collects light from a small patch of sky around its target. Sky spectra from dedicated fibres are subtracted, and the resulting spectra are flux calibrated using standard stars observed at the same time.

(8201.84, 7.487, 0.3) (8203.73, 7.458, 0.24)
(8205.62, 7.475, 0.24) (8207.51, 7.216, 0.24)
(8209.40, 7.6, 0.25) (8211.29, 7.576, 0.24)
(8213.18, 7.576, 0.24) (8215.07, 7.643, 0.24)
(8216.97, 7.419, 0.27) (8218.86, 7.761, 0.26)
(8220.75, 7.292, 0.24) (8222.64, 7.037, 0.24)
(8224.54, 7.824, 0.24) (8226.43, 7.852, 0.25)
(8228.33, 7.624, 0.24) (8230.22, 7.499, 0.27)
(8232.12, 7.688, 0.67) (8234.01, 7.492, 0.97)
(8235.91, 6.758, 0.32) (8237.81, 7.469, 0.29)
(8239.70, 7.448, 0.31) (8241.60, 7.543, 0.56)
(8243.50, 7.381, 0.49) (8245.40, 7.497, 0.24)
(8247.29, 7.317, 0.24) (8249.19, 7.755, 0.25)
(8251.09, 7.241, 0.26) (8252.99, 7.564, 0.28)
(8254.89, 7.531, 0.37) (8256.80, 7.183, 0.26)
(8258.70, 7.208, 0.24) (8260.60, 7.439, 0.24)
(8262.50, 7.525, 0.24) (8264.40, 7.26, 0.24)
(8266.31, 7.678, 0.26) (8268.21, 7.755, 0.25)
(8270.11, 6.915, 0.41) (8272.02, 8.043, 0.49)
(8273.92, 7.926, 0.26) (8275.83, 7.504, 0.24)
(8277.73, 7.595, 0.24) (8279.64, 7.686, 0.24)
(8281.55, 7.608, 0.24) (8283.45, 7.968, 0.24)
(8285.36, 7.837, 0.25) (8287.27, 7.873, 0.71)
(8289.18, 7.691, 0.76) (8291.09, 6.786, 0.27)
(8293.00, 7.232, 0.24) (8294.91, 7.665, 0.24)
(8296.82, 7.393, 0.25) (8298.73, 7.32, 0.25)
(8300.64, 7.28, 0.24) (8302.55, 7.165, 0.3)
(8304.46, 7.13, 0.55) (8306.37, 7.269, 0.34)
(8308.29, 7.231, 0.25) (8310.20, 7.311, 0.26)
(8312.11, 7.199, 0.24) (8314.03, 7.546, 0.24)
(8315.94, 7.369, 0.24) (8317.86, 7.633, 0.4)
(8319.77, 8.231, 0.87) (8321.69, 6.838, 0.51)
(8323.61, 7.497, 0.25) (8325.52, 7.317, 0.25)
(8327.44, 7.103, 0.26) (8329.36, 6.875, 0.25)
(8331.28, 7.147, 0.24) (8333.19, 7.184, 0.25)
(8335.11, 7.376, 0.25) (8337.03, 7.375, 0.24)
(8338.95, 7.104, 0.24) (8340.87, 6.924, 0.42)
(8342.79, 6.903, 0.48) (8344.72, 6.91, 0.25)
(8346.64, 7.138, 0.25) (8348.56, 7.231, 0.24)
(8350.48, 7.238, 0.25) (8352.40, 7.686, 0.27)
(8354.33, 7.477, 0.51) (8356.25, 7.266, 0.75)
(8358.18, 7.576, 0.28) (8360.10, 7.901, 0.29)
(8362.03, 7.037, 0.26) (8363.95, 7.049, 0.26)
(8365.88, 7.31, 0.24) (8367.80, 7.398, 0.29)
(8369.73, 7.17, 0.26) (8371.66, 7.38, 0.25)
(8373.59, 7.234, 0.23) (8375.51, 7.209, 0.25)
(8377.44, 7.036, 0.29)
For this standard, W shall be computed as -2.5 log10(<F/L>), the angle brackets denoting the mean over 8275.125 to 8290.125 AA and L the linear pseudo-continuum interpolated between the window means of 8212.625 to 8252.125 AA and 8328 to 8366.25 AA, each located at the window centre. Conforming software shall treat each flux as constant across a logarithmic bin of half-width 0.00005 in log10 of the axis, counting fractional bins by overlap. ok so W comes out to -0.05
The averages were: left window 7.48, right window 7.23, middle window 7.72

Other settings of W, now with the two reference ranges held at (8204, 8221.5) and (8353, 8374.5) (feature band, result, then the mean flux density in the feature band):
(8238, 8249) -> 0.00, 7.47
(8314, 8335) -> 0.01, 7.33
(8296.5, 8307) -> 0.02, 7.26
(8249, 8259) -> 0.01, 7.4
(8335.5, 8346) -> 0.05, 7.06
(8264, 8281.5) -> -0.02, 7.6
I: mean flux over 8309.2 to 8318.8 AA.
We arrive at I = 7.41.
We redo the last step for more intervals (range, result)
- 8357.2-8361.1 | 7.72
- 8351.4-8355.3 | 7.58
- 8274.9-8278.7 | 7.55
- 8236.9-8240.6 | 7.47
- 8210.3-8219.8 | 7.59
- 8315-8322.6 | 7.52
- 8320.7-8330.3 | 7.13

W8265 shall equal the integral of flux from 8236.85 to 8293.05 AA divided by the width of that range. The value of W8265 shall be 7.52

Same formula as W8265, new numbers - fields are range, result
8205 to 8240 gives 7.49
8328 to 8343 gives 7.12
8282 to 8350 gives 7.32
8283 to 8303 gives 7.47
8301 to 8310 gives 7.22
